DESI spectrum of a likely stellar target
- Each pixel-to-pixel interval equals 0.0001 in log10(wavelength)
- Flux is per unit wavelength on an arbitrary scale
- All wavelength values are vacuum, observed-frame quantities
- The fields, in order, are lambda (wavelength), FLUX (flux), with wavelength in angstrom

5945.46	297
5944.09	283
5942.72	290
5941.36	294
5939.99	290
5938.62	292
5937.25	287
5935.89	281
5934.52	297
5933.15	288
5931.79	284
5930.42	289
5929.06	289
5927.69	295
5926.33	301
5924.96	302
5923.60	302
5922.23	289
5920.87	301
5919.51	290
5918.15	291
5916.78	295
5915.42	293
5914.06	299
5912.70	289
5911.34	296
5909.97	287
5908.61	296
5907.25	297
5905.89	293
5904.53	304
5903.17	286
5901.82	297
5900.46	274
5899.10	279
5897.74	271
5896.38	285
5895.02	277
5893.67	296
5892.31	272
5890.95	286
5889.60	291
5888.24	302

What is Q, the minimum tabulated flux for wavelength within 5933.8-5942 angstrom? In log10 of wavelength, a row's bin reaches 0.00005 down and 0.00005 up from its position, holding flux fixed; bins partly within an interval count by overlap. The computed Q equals 281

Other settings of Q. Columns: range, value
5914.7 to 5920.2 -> 290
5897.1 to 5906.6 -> 271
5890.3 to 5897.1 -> 272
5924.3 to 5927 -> 301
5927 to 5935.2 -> 284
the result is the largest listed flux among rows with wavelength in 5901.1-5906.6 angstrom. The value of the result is 304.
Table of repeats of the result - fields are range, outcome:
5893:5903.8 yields 297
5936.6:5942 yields 294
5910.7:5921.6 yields 301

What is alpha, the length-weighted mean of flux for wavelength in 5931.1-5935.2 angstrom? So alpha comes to 290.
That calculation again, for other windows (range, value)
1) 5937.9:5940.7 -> 290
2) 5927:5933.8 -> 289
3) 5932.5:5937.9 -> 288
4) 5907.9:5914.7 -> 293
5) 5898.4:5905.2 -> 288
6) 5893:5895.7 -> 287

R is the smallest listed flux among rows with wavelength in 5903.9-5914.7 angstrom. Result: 287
